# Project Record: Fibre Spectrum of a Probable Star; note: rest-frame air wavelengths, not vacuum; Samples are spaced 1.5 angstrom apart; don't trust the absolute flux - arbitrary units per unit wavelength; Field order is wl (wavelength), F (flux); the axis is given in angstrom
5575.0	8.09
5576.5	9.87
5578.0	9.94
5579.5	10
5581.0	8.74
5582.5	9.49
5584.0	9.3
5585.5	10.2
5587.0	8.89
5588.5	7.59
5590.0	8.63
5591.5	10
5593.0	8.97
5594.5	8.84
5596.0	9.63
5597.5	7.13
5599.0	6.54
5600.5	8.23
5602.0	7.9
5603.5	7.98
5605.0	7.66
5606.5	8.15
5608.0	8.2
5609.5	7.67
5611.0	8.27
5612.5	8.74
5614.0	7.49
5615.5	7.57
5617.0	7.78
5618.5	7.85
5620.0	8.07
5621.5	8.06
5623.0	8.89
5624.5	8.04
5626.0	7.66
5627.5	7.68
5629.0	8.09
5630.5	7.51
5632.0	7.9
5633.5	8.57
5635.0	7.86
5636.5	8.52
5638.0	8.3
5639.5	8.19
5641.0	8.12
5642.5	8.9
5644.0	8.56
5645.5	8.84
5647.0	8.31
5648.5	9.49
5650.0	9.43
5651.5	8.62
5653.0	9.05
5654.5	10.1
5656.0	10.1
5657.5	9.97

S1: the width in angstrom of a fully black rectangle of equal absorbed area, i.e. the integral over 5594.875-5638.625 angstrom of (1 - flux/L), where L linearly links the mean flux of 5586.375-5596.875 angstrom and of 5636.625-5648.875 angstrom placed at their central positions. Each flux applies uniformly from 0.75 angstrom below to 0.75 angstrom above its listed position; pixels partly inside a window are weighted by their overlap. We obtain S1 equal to 3.7 angstrom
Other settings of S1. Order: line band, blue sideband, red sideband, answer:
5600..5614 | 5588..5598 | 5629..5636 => 0.70 angstrom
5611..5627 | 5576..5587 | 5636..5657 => 2.05 angstrom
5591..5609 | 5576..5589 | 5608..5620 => 0.71 angstrom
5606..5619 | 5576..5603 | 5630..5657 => 1.23 angstrom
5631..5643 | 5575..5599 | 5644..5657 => 1.19 angstrom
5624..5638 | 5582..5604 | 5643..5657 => 1.55 angstrom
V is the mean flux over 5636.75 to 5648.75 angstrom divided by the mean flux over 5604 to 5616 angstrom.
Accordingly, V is 1.07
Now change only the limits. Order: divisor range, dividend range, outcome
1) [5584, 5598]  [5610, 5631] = 0.89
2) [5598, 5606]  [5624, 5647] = 1.07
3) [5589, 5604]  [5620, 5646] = 0.98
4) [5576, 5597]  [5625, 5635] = 0.85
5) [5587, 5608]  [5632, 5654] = 1.04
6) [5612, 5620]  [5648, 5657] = 1.20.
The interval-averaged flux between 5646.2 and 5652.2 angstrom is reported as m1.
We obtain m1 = 8.96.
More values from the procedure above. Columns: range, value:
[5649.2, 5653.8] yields 9.05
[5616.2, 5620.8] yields 7.9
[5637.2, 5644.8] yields 8.42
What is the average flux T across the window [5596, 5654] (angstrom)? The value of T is 8.18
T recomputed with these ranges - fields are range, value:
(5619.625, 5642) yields 8.11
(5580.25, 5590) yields 9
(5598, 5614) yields 7.9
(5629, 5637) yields 8.06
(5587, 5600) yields 8.44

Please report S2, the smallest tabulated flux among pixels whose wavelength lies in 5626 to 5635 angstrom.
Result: 7.51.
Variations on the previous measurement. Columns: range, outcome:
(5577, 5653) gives 6.54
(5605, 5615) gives 7.49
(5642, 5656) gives 8.31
